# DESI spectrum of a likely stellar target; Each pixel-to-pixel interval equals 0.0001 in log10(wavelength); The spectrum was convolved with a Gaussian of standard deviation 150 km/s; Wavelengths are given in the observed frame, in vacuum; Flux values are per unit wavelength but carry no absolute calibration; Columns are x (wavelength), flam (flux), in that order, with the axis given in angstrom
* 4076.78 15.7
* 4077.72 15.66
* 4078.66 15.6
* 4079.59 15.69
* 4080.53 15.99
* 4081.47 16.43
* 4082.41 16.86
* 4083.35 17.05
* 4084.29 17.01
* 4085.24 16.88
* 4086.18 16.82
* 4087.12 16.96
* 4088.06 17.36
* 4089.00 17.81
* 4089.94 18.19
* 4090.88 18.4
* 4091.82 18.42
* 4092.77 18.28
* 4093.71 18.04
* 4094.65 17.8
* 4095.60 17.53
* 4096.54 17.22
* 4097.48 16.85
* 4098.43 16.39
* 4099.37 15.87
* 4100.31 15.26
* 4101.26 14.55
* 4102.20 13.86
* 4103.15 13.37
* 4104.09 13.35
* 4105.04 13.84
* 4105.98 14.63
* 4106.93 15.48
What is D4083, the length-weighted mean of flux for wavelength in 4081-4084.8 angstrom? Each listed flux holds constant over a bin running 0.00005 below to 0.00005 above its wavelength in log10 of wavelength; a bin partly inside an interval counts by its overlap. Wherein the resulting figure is 16.8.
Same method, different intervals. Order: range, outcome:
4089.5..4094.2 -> 18.3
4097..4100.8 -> 16.1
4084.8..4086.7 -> 16.9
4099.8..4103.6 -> 14.3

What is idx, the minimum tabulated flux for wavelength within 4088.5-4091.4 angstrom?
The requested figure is 17.81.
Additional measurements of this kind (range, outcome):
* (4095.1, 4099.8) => 15.87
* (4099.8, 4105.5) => 13.35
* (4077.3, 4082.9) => 15.6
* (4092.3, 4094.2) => 18.04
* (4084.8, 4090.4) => 16.82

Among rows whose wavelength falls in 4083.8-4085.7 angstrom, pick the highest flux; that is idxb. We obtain 17.01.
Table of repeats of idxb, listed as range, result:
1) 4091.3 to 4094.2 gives 18.42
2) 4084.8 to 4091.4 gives 18.4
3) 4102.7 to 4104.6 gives 13.37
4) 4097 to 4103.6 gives 16.85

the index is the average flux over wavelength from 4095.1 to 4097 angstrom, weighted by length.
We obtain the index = 17.3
